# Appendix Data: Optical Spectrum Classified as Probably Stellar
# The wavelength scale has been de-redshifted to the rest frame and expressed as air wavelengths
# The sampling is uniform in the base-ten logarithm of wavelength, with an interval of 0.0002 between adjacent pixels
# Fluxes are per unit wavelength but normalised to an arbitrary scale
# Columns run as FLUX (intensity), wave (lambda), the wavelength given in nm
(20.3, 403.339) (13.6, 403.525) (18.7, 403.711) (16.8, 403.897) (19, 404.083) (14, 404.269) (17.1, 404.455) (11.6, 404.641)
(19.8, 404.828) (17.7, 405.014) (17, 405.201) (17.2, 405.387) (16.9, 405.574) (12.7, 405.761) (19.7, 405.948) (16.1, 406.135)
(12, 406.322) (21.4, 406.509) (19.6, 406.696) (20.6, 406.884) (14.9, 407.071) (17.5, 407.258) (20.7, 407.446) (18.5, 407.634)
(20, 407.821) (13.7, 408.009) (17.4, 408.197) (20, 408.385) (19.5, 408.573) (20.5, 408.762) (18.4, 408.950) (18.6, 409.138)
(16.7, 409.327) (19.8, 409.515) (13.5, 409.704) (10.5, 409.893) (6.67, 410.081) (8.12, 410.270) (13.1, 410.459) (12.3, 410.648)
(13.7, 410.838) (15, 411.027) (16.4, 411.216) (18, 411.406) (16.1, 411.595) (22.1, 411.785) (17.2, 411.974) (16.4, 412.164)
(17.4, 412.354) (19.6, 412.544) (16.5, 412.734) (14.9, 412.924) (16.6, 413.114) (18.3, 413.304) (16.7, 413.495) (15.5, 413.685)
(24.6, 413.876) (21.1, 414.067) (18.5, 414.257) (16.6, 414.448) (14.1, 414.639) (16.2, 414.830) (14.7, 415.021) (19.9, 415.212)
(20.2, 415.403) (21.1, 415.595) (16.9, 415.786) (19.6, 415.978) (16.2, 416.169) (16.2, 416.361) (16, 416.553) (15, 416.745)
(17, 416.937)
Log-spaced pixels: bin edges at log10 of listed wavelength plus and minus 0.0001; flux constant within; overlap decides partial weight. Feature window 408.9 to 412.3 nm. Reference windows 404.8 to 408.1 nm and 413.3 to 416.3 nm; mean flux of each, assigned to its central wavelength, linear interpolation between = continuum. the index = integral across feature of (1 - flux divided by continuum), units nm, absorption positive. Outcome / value 0.51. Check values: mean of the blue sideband 17.5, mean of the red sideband 18.1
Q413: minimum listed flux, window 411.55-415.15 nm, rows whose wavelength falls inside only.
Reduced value 14.1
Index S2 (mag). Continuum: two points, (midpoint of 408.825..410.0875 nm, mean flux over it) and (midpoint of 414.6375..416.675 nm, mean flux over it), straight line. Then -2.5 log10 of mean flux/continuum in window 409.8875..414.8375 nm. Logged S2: 0.03 mag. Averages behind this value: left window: 15.6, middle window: 16.1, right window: 17.5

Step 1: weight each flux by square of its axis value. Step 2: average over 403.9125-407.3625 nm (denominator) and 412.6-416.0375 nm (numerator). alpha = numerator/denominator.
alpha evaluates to 1.1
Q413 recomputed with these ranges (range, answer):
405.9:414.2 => 6.67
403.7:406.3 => 11.6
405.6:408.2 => 12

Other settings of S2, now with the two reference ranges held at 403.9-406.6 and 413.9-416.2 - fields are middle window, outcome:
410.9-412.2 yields 0.02 mag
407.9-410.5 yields 0.11 mag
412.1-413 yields 0.05 mag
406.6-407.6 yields -0.11 mag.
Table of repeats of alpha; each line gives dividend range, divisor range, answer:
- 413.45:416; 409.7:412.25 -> 1.30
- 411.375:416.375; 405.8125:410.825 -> 1.12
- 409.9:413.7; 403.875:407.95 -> 0.92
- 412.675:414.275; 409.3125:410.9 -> 1.47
